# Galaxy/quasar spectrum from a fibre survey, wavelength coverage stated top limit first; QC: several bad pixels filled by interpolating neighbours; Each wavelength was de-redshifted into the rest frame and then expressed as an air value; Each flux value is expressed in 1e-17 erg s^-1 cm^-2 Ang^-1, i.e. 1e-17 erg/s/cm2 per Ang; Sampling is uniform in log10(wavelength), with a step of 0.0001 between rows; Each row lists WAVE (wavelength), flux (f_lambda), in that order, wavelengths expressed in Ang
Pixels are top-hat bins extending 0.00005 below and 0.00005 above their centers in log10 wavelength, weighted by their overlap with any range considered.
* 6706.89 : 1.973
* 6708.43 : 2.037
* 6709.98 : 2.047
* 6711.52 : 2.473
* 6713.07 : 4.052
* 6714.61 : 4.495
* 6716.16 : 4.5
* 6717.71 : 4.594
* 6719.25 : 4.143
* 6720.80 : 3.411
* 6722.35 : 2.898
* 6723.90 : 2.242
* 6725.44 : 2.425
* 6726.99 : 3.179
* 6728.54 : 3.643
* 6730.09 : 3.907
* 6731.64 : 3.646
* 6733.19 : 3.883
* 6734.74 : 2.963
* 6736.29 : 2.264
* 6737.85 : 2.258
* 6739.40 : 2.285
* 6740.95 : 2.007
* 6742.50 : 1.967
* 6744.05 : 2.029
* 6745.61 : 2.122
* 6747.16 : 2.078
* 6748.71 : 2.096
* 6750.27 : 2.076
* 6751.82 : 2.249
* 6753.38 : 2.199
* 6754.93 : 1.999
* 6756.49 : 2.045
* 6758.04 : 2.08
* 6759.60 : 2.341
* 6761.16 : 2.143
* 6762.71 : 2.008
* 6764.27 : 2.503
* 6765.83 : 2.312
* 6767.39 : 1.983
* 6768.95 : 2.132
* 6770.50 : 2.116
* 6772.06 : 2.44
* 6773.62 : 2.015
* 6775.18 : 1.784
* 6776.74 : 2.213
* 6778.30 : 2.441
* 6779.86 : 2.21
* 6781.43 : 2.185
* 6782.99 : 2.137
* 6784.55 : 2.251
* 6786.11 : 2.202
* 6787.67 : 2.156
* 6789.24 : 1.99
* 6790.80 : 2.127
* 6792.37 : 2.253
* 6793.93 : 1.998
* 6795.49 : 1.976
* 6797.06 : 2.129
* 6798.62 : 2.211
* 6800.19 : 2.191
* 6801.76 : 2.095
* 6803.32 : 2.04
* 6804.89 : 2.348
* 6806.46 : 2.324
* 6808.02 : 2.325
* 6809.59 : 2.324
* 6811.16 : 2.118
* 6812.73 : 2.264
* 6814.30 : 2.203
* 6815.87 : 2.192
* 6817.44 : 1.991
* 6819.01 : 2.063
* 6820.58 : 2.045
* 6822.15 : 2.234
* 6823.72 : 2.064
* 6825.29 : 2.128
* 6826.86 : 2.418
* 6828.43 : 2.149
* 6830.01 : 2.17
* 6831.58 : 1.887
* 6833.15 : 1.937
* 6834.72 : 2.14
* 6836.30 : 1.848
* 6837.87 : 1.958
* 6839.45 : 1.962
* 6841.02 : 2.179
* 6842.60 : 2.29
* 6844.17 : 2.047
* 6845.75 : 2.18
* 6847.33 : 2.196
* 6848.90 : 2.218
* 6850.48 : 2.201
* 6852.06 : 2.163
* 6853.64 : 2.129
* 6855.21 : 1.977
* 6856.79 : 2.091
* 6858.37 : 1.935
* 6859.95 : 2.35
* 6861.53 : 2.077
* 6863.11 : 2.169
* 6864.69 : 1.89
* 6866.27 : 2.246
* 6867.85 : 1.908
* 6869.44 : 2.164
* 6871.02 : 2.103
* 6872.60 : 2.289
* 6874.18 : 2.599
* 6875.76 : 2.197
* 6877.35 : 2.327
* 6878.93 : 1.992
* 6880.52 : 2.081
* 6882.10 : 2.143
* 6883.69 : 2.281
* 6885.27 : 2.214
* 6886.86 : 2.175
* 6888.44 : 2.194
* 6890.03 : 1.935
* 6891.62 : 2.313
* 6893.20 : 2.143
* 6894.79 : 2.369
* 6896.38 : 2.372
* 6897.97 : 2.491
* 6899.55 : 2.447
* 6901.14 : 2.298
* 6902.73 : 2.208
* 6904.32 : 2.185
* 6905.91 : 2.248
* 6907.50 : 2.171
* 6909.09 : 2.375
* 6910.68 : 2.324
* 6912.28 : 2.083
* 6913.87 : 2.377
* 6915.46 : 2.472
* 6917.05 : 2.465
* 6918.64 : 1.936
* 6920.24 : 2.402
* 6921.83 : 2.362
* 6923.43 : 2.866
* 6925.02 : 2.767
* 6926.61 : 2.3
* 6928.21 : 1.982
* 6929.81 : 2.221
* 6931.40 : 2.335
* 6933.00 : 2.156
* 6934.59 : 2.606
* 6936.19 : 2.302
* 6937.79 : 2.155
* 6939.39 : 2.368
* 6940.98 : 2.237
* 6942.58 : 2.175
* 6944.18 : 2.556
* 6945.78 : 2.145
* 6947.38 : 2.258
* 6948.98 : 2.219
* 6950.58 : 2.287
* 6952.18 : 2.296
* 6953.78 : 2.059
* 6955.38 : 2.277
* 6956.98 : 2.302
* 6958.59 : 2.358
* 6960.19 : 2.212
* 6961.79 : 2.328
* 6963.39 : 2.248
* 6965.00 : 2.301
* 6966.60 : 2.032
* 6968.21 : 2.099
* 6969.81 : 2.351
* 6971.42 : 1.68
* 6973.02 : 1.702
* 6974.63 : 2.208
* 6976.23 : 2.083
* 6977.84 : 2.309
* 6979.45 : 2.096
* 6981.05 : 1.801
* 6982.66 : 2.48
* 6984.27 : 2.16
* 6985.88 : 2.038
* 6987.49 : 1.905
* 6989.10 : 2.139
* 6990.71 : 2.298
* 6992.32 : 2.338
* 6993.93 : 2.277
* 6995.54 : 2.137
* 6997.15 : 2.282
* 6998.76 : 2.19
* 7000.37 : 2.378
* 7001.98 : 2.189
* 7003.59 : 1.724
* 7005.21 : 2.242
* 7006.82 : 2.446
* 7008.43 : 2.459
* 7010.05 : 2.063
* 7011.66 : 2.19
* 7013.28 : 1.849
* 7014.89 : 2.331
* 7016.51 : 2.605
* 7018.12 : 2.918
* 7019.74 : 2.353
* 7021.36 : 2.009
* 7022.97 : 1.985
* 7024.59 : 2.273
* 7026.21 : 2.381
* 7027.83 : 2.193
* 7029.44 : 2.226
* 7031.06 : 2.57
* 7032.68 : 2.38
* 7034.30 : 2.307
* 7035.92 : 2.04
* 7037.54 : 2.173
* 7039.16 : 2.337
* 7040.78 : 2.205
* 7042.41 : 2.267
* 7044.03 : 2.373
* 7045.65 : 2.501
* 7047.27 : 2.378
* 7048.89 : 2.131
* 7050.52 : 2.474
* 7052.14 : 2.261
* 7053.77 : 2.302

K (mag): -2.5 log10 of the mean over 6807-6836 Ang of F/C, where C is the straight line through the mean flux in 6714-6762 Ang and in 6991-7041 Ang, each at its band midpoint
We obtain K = 0.22 mag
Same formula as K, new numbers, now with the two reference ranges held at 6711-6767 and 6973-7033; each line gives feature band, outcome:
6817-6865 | 0.210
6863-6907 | 0.115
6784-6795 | 0.238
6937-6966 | 0.029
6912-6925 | -0.006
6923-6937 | -0.005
